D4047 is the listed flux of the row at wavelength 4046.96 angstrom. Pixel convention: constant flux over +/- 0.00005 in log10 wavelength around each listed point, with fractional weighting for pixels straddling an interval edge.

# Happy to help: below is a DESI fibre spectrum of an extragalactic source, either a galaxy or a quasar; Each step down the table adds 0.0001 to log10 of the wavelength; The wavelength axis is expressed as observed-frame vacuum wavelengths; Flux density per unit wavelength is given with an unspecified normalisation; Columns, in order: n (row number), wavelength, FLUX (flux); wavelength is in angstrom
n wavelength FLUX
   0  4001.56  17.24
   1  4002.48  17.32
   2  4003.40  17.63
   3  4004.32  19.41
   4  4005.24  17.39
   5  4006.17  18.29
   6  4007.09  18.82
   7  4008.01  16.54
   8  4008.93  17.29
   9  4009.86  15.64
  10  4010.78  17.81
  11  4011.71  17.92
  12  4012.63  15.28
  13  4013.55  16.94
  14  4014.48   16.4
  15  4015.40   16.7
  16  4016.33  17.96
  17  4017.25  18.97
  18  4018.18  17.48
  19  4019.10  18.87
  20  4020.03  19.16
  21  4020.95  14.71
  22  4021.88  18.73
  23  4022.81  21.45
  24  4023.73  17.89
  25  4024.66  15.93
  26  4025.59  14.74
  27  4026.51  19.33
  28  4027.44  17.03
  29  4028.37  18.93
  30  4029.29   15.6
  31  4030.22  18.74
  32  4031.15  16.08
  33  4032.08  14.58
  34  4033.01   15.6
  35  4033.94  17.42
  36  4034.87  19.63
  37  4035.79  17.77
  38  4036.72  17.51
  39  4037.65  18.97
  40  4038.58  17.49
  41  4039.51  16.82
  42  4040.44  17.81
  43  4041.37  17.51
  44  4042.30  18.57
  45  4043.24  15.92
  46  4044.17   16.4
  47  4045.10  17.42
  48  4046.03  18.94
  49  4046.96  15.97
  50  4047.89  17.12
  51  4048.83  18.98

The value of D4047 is 15.97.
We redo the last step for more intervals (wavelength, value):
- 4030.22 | 18.74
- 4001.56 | 17.24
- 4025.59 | 14.74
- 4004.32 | 19.41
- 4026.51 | 19.33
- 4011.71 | 17.92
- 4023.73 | 17.89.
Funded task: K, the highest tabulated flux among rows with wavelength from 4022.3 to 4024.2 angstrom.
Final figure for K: 21.45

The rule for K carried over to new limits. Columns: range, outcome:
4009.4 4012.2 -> 17.92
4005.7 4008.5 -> 18.82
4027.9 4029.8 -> 18.93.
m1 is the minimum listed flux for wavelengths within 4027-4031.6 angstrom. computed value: 15.6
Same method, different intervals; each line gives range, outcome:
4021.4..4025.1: 15.93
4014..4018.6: 16.4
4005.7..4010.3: 15.64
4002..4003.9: 17.32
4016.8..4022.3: 14.71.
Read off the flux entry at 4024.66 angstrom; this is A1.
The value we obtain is 15.93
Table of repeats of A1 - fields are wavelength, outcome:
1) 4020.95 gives 14.71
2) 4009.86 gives 15.64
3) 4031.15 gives 16.08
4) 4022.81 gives 21.45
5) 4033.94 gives 17.42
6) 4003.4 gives 17.63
